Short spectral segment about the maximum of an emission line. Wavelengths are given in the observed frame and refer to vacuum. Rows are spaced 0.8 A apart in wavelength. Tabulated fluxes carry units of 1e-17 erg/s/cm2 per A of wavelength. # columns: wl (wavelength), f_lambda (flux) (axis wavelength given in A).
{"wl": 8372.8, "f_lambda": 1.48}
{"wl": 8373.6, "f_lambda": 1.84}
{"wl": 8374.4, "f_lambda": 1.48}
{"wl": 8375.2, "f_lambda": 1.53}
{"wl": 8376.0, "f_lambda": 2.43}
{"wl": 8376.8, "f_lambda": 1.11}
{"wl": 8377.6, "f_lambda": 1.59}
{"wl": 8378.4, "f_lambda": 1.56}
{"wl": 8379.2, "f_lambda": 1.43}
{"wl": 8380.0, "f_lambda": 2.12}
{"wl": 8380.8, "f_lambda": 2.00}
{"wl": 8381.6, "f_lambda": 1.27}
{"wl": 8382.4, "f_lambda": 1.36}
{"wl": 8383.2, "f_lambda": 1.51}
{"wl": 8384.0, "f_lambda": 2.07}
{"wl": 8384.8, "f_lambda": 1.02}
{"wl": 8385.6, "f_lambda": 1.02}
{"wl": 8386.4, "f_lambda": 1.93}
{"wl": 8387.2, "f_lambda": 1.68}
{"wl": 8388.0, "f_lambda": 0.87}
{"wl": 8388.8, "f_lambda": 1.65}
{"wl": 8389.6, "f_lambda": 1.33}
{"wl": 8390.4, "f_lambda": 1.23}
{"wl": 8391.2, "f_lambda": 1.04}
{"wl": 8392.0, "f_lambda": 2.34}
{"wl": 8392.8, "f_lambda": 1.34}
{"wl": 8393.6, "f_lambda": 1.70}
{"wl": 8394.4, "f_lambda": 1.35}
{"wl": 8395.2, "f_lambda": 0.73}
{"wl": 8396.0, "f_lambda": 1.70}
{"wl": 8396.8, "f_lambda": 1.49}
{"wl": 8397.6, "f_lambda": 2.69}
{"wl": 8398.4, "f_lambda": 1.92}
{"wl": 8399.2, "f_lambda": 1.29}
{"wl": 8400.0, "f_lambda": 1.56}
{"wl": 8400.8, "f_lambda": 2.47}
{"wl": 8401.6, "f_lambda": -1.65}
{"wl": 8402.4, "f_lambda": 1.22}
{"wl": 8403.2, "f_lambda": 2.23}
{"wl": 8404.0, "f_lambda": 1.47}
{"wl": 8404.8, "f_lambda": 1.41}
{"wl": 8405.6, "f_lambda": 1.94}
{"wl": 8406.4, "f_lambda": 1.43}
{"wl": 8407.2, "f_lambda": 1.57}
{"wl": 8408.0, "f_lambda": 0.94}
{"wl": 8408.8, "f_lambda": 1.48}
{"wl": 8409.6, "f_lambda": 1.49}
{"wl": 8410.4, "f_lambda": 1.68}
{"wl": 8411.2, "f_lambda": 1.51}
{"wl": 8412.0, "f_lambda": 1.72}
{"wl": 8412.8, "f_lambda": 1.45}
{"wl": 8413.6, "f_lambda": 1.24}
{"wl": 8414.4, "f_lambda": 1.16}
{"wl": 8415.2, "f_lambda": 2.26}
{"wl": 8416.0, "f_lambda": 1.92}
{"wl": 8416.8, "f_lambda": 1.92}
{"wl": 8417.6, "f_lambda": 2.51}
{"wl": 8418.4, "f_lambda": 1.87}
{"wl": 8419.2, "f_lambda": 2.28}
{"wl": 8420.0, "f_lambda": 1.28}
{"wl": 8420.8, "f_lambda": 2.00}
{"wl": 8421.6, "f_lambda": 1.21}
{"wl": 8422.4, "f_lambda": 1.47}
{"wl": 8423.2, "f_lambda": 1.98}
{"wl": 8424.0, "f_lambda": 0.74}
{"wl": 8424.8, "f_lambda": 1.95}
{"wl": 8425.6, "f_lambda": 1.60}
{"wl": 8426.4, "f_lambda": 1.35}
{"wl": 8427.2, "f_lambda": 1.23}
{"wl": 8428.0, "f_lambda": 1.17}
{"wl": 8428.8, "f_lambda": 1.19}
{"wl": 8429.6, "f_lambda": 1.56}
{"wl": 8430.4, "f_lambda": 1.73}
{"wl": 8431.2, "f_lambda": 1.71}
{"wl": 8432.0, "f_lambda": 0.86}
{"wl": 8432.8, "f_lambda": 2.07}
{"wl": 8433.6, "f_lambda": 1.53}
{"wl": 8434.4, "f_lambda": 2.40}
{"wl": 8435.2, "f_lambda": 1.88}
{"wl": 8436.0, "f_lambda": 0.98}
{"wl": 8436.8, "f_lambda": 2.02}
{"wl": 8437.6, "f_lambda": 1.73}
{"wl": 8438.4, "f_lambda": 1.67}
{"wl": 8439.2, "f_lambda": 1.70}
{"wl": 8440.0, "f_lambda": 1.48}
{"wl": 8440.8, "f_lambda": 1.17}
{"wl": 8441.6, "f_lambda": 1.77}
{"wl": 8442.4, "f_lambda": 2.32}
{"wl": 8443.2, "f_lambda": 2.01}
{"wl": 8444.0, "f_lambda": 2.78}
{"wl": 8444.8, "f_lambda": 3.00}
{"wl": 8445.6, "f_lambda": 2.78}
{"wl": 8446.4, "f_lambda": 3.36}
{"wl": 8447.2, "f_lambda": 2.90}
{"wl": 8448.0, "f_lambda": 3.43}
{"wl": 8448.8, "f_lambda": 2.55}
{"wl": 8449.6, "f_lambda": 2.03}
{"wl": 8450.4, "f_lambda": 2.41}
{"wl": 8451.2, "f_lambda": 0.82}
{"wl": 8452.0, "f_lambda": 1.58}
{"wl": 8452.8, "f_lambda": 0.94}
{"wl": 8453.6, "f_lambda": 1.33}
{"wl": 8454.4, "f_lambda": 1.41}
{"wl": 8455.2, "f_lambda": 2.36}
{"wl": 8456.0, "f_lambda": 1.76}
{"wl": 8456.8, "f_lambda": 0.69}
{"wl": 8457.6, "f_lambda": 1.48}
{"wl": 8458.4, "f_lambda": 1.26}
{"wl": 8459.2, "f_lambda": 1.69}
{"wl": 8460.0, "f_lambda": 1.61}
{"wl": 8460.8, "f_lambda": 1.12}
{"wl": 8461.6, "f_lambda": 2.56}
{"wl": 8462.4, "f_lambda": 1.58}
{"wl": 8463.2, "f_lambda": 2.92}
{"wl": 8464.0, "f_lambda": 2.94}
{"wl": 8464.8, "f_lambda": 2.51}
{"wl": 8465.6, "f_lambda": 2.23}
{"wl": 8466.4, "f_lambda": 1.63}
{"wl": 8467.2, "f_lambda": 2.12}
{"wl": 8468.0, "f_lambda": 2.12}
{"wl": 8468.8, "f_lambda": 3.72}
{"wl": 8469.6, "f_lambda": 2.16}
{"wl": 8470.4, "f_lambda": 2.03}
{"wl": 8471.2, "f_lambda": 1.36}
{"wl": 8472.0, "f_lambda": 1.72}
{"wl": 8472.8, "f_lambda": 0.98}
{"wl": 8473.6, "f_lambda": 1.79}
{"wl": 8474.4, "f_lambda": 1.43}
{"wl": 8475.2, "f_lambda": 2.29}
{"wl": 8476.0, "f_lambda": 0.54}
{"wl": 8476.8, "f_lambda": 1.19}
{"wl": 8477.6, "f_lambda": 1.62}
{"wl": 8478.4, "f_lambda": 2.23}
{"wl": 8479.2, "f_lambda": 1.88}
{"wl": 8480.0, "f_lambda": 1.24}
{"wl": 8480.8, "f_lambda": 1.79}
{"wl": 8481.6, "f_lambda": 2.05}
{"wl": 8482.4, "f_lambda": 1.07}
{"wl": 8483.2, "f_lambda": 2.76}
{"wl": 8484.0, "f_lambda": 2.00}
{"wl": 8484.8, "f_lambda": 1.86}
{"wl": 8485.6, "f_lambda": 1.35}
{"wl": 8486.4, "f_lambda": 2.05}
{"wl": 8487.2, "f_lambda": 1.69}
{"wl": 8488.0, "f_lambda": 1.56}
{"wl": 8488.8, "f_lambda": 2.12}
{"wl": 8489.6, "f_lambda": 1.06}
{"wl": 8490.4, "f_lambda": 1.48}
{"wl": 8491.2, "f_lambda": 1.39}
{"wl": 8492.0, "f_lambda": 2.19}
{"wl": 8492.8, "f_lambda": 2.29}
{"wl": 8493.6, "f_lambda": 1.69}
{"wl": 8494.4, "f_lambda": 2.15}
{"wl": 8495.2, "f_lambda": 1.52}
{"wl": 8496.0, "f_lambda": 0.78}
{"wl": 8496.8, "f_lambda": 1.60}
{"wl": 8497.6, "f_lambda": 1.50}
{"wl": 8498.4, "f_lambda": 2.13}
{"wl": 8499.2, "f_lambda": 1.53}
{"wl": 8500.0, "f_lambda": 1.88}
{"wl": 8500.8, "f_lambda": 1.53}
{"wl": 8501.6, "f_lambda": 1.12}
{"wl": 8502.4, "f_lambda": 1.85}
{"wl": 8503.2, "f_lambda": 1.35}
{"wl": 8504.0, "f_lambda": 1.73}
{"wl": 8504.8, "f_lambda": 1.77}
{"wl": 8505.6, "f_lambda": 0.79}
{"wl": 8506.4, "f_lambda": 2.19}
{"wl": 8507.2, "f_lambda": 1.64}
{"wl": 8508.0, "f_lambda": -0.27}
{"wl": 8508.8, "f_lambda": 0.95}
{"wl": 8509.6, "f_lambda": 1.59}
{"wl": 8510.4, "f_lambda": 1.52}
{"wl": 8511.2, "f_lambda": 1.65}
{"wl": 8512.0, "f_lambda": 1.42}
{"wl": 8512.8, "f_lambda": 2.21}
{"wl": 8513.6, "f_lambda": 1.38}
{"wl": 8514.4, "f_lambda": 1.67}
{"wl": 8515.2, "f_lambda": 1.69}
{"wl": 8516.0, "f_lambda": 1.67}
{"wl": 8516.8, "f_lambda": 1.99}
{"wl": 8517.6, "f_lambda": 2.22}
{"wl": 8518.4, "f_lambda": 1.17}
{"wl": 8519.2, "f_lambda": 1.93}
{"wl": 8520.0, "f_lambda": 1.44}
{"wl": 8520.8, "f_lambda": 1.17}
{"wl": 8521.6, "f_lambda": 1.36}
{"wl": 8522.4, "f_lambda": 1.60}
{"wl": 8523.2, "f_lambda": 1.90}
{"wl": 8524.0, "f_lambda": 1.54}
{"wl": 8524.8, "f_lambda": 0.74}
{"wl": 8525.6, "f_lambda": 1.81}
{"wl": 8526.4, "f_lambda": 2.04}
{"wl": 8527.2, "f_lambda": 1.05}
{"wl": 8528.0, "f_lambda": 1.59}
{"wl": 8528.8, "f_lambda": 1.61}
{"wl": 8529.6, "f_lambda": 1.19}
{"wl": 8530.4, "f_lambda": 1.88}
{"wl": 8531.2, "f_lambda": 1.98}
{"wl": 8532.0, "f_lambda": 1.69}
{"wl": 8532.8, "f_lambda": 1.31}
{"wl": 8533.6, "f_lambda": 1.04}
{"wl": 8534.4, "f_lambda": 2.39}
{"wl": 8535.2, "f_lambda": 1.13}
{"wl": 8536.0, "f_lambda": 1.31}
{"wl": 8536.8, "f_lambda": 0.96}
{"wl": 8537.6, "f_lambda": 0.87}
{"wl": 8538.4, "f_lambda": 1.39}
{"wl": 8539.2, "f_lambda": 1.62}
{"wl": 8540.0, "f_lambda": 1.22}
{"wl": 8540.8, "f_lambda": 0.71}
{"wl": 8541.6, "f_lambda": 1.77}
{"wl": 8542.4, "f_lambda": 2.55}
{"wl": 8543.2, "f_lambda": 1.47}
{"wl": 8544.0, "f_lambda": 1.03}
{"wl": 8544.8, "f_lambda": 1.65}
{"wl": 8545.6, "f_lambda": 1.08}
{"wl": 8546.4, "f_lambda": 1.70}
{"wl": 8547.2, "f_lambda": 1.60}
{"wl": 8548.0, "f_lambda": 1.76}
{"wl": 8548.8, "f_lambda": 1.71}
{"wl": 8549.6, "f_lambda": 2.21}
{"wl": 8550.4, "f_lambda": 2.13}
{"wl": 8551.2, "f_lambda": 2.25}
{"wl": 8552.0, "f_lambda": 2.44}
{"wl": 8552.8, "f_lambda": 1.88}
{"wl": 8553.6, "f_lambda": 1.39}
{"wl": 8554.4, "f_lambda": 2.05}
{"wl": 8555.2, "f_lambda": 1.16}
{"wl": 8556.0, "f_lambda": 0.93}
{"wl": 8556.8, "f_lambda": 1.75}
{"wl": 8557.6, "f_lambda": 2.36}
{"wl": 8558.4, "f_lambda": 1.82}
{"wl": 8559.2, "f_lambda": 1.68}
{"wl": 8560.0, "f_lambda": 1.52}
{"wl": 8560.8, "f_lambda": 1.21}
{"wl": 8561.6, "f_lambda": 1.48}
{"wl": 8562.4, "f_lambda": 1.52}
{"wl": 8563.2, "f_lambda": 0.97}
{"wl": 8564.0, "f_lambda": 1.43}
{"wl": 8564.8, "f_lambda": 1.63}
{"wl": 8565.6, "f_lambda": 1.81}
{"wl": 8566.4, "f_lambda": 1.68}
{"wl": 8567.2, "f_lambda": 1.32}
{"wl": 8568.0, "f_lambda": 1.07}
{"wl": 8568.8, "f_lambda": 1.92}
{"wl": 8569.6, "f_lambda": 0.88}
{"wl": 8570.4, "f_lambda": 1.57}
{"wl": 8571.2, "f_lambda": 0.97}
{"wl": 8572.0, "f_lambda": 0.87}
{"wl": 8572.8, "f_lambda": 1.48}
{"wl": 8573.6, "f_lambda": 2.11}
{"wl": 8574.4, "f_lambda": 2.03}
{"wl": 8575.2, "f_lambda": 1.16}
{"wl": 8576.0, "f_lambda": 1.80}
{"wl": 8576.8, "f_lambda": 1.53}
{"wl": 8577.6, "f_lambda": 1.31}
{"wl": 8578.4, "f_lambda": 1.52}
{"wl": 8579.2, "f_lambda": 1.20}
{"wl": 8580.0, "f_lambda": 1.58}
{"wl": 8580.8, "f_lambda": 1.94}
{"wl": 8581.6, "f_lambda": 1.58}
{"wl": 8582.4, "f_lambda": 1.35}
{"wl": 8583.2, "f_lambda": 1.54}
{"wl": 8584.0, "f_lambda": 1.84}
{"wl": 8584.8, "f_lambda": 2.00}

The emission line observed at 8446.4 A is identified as [S II] 6716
